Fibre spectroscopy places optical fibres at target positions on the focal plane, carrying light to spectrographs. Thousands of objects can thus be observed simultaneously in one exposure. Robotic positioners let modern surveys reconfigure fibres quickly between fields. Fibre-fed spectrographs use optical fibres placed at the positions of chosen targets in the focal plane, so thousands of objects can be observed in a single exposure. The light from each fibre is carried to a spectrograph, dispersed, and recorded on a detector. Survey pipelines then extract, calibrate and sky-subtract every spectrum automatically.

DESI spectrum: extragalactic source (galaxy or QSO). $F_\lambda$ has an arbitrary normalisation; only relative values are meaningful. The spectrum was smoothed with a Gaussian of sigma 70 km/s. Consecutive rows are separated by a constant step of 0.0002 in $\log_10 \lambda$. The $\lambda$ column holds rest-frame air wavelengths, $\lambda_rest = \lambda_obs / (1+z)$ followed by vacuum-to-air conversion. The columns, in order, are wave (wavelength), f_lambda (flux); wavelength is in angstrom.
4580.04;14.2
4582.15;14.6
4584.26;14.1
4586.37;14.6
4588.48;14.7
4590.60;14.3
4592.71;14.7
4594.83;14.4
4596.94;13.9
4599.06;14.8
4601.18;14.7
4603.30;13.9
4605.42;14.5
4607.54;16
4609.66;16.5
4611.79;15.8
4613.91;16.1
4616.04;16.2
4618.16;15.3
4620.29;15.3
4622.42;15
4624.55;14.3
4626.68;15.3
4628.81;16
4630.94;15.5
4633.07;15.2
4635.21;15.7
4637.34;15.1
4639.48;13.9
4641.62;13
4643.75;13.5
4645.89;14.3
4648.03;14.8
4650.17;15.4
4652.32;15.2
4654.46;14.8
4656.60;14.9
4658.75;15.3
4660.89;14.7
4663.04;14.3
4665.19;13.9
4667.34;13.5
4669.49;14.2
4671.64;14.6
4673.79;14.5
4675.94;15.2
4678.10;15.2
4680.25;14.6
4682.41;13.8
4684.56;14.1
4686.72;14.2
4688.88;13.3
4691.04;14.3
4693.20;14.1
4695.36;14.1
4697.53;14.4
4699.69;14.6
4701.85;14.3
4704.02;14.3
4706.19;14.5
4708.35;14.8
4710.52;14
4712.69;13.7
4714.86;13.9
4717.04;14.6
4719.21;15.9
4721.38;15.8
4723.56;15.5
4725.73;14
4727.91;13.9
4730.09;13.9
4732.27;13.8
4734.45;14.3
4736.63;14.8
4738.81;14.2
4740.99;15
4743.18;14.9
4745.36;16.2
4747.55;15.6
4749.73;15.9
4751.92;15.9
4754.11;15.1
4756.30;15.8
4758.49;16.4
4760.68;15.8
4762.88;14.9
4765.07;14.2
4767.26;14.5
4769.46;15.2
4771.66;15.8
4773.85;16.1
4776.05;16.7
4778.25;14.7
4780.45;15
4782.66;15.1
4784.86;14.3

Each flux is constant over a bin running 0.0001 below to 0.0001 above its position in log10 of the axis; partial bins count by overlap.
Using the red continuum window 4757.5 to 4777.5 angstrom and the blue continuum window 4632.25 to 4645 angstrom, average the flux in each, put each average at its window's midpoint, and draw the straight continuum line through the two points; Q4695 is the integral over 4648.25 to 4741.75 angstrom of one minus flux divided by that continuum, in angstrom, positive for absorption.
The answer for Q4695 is 2.4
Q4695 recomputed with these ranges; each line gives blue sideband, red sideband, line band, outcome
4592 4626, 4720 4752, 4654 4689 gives 1.3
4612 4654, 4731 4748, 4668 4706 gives 1.5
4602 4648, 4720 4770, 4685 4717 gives 1.8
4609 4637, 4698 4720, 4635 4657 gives 1.0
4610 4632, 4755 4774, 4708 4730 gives 1.2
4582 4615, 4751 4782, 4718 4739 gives 0.9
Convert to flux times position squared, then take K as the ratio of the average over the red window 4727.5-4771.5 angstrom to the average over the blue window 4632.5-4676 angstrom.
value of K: 1.1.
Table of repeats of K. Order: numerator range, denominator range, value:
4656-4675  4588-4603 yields 1.03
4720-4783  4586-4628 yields 1.07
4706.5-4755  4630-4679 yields 1.04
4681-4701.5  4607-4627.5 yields 0.94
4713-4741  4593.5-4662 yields 1.01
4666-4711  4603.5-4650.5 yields 0.97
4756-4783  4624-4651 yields 1.10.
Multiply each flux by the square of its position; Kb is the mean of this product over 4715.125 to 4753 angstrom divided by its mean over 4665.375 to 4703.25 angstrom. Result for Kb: 1.1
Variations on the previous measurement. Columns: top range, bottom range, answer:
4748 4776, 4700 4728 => 1.09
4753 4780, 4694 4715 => 1.11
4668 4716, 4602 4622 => 0.96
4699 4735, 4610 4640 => 0.98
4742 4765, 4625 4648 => 1.11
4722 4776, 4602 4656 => 1.06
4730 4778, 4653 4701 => 1.09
